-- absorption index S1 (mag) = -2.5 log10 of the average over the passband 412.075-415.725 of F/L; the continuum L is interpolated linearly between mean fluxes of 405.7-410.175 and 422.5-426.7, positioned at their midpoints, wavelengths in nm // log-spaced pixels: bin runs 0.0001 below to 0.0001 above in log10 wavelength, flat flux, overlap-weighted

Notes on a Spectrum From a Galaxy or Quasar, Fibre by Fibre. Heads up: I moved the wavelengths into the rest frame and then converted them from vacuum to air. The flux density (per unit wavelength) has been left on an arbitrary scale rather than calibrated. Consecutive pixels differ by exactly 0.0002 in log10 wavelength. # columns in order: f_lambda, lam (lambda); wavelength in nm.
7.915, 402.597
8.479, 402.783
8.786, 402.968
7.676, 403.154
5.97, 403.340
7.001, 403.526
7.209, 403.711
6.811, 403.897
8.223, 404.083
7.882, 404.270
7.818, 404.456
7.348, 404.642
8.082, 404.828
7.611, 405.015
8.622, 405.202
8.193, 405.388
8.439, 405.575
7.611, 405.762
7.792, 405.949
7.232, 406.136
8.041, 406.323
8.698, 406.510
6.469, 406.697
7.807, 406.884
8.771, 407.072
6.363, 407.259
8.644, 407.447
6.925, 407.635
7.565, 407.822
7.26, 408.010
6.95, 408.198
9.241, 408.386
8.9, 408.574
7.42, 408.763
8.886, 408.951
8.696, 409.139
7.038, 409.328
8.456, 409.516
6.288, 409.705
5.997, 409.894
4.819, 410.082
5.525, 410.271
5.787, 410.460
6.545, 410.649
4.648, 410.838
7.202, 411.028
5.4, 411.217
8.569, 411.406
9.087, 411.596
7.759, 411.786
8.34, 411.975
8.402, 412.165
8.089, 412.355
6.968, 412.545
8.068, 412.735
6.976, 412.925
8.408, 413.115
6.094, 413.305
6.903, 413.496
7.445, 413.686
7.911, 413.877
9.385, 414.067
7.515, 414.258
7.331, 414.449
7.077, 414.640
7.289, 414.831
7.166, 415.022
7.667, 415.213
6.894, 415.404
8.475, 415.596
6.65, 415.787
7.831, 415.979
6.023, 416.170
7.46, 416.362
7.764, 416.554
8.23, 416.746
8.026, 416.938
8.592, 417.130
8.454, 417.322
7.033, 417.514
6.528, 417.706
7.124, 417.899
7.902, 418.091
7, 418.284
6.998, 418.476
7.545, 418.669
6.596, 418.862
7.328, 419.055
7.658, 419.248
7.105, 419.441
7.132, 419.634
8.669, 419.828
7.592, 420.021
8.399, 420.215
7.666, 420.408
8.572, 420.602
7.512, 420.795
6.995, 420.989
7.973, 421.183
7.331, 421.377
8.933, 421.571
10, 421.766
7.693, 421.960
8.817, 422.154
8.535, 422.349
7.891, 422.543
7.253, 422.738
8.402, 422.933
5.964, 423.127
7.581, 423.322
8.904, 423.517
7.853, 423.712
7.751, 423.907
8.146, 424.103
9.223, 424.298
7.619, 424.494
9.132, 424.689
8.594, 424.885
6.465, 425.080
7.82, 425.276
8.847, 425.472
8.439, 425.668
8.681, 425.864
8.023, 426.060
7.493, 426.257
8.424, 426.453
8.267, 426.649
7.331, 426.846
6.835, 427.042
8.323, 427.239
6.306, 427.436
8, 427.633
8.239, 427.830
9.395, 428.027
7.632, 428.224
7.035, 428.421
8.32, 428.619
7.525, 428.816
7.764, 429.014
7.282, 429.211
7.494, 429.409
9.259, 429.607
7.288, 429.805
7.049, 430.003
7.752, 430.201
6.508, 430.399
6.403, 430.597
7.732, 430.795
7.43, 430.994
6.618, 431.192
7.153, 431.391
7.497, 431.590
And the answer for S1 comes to 0.024 mag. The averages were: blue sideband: 7.58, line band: 7.57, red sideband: 8.04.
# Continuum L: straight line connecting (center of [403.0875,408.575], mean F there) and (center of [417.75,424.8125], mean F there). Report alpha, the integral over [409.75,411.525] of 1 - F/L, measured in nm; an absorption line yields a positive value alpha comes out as 0.38 nm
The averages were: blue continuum 7.69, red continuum 7.85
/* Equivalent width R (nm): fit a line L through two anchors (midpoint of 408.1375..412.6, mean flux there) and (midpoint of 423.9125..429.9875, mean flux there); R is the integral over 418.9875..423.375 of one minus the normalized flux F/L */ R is -0.09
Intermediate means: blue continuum 7.3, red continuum 7.96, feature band 7.88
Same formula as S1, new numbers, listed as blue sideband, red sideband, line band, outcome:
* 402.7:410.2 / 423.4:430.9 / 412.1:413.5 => 0.029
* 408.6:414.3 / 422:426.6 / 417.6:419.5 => 0.081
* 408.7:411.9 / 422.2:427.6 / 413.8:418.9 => -0.022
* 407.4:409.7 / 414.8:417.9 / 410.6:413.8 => 0.052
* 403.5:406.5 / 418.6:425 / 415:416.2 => 0.082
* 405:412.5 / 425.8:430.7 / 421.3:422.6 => -0.116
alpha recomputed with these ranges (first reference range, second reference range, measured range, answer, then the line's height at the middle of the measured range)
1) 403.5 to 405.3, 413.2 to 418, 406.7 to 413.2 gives 0.166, 7.58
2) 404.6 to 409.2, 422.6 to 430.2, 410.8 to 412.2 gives 0.071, 7.9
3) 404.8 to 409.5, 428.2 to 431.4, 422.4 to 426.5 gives -0.265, 7.54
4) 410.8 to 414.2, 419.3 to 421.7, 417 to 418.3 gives 0.032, 7.75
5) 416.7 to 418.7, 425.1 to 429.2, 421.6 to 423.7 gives -0.104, 7.74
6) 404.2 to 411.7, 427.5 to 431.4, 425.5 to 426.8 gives -0.111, 7.57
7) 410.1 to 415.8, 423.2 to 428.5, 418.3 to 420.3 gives 0.045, 7.65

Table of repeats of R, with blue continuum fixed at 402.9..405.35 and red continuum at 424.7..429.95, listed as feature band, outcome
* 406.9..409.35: -0.080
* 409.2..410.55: 0.238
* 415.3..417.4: 0.027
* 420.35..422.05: -0.057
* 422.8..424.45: -0.020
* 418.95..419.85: 0.037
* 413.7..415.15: 0.017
